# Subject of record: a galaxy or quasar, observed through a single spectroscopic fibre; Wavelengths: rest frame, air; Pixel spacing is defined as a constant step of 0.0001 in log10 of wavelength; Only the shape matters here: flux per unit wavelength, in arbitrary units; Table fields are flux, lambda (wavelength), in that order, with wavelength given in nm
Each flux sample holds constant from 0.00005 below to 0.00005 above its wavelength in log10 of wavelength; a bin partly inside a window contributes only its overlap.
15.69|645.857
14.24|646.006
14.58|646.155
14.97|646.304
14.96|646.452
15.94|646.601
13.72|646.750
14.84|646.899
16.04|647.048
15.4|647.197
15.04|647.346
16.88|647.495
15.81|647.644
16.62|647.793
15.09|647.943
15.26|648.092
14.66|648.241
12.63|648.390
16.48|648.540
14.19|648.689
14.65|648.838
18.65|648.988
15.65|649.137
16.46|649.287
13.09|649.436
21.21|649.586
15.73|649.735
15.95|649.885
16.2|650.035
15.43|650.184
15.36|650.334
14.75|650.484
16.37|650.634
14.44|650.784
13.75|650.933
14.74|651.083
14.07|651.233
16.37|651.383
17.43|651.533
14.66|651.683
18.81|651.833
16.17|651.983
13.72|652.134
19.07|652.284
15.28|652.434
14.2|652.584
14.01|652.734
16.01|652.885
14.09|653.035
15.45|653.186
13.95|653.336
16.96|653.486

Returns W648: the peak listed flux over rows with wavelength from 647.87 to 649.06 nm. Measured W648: 18.65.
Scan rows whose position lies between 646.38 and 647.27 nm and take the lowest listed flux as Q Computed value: 13.72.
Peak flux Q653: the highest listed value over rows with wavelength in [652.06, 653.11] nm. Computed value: 19.07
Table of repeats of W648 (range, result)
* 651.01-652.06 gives 18.81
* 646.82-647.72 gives 16.88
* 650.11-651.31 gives 16.37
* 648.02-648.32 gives 15.26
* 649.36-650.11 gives 21.21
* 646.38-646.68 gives 15.94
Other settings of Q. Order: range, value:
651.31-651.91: 14.66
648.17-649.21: 12.63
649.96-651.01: 13.75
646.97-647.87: 15.04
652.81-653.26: 14.09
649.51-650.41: 15.36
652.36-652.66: 14.2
